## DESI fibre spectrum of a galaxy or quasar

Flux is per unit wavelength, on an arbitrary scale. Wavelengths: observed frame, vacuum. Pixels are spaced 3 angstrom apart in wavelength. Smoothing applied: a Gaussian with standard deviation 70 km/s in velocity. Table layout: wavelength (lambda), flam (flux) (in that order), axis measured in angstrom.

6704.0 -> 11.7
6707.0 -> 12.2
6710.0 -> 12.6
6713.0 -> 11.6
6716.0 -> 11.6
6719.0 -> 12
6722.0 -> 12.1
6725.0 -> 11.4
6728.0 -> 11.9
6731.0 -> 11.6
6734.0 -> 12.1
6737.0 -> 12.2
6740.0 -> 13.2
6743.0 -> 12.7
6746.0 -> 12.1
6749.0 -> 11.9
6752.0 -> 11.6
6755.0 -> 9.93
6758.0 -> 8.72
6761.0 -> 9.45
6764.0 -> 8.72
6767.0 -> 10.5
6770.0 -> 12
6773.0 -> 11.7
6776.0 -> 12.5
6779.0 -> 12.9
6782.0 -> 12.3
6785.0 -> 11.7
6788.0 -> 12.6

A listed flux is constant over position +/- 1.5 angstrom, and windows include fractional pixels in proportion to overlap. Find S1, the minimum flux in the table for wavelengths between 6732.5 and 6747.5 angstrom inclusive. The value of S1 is 12.1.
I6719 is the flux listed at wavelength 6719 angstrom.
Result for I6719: 12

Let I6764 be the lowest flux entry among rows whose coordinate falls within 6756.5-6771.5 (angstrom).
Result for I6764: 8.72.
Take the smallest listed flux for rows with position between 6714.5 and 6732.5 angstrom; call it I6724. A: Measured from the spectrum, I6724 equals 11.4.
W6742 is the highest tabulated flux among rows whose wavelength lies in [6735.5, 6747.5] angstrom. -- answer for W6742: 13.2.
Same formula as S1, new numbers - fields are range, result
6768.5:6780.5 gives 11.7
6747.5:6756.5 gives 9.93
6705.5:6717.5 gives 11.6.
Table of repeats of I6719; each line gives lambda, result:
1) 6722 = 12.1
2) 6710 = 12.6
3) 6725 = 11.4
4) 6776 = 12.5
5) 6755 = 9.93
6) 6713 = 11.6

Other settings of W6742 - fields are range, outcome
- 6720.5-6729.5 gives 12.1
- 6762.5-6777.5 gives 12.5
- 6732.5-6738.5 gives 12.2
